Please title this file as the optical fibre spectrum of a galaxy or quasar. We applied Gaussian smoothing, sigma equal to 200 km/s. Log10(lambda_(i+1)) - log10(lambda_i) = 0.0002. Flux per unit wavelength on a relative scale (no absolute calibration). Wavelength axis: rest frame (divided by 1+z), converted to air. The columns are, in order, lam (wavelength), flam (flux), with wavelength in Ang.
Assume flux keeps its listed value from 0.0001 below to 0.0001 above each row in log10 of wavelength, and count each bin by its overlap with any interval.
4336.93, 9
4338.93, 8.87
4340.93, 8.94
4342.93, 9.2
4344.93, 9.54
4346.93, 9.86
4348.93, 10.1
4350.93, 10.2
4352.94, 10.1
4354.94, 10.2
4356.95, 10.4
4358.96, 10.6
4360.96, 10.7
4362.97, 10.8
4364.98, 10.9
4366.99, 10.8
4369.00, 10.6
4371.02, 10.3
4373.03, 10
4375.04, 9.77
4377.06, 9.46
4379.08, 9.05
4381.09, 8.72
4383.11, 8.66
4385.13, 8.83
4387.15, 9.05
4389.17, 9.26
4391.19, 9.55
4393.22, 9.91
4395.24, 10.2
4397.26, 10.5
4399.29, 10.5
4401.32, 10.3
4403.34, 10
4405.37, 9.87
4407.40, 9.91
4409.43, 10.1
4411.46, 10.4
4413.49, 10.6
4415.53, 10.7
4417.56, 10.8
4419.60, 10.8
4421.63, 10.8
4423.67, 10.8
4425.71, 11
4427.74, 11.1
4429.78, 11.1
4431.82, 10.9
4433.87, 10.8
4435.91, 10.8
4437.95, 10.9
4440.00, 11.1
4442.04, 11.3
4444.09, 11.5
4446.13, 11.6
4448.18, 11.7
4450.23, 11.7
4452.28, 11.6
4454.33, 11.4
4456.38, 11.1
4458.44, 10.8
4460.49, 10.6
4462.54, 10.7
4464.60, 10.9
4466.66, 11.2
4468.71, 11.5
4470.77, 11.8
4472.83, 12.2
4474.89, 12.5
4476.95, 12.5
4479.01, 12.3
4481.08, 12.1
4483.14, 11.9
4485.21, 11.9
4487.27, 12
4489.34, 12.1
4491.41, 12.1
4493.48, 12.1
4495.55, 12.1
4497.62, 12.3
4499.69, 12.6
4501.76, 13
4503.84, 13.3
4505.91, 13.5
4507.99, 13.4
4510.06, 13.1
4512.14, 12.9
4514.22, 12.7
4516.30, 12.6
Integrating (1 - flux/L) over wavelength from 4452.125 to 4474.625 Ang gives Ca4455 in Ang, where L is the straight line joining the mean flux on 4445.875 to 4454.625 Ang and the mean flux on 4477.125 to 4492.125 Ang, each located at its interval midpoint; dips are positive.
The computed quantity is 1.0 Ang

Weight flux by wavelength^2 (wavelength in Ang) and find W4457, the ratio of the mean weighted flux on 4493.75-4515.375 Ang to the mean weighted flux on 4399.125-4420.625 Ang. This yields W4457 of 1.30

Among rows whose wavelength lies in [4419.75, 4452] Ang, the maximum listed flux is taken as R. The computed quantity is 11.7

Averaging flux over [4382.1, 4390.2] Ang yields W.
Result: 8.95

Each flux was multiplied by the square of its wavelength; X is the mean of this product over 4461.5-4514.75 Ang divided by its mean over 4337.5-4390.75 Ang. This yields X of 1.32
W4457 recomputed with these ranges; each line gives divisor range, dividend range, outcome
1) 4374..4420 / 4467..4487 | 1.27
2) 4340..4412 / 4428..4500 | 1.21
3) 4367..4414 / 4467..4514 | 1.32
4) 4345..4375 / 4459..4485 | 1.19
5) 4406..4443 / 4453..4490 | 1.10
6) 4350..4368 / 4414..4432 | 1.06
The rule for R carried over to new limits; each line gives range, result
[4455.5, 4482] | 12.5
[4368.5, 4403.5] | 10.6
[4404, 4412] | 10.4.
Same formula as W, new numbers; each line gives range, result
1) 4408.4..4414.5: 10.4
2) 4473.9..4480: 12.4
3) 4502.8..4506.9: 13.4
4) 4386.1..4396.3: 9.6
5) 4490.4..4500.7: 12.2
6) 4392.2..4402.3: 10.3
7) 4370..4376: 10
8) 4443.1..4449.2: 11.6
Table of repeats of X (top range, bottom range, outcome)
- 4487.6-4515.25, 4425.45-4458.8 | 1.16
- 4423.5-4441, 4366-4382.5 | 1.15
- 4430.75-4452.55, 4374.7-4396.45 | 1.24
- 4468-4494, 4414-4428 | 1.15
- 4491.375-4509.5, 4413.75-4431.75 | 1.21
